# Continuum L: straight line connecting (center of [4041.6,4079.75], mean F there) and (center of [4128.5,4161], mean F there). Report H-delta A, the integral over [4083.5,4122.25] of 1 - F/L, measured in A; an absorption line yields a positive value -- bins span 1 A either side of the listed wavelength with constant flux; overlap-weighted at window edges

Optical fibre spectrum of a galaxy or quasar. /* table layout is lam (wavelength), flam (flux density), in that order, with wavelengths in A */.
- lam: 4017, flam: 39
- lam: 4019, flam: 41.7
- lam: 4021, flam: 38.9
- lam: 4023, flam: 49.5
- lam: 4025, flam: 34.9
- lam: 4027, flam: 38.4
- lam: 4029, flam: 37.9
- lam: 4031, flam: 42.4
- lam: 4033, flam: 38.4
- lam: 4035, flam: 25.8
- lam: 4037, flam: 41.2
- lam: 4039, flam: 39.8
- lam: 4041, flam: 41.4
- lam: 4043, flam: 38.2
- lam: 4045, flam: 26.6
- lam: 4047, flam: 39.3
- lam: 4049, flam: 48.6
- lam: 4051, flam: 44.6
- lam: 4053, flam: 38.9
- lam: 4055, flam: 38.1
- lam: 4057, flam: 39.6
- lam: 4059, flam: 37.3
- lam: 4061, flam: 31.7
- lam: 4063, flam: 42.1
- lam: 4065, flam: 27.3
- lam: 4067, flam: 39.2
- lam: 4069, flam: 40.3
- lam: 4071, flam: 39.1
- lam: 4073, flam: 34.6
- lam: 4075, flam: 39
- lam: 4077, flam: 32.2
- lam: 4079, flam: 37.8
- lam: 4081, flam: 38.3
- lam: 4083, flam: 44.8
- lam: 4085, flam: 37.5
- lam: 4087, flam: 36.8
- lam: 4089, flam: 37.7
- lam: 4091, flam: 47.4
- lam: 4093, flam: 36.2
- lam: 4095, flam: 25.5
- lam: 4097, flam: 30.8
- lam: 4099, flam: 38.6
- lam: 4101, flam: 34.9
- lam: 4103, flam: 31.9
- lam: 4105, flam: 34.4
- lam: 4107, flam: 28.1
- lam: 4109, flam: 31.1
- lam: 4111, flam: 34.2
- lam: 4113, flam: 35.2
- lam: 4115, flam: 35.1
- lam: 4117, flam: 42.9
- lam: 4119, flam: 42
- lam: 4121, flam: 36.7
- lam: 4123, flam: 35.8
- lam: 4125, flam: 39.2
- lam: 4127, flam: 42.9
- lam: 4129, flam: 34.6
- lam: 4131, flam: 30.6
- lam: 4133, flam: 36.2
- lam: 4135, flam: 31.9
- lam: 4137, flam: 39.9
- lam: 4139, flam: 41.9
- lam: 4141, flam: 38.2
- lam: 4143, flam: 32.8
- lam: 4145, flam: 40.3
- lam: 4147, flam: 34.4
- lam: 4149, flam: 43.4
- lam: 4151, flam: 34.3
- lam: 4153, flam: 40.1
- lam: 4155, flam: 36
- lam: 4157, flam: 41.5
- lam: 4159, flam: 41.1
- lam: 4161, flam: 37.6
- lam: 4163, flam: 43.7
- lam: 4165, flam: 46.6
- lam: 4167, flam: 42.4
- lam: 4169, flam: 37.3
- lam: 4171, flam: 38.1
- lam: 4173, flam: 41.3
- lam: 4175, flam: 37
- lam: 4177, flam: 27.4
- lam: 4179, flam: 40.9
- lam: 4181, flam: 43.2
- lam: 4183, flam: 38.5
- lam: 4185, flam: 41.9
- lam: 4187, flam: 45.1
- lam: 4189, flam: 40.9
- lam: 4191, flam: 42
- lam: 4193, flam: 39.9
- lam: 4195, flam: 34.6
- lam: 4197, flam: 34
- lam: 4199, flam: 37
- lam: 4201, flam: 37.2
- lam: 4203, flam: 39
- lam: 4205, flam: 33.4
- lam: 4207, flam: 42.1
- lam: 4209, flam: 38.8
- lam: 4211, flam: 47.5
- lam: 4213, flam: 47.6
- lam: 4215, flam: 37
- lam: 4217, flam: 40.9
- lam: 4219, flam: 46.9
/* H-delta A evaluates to 1.8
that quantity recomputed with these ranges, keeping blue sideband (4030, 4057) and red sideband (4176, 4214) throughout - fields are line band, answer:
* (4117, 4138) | 1.03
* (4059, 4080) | 1.35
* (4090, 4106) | 1.67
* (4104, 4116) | 1.86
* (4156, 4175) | -0.71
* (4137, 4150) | 0.22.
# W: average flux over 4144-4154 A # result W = 38.5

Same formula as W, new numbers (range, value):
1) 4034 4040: 35.6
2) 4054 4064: 37.8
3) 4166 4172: 39.3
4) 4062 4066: 34.7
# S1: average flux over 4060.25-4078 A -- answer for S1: 36.2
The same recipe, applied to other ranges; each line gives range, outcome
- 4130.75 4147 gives 36.6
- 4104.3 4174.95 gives 37.8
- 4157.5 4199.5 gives 39.6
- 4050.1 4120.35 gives 36.7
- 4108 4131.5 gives 36.8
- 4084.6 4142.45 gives 36.1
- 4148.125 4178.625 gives 39.2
